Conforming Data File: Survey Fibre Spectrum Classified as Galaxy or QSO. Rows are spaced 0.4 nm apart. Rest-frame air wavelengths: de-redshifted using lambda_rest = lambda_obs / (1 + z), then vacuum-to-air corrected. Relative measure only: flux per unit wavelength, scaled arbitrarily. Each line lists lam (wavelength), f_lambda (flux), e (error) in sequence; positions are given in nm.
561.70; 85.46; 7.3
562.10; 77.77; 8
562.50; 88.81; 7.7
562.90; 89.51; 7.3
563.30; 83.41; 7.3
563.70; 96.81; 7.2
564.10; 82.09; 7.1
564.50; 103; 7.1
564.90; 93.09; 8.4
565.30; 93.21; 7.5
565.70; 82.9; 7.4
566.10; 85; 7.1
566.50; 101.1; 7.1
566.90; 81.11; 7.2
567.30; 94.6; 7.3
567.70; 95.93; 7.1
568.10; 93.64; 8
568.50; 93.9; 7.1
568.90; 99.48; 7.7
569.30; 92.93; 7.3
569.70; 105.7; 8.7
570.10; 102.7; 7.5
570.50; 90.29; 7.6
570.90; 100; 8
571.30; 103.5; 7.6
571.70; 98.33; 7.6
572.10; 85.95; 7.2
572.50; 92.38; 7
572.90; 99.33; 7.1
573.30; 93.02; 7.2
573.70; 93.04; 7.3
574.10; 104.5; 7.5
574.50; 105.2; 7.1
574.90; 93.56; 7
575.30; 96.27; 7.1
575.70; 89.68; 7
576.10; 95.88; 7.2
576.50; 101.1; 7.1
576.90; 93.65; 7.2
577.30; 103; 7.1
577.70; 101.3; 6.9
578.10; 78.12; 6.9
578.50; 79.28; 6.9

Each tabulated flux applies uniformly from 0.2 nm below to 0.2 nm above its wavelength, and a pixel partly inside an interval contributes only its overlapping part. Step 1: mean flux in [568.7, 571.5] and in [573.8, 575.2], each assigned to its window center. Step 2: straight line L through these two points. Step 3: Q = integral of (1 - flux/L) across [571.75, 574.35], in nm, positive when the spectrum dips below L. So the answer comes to 0.12 nm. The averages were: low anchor 99.2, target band 95.1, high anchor 100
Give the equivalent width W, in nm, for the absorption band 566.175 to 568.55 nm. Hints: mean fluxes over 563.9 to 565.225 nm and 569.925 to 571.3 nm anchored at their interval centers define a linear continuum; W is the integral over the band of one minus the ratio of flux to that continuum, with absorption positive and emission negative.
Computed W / 0.06 nm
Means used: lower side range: 92.8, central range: 92.9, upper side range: 98.4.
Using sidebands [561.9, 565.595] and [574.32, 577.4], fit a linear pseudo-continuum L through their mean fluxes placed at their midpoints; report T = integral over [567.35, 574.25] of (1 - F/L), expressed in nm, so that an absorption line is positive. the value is -0.200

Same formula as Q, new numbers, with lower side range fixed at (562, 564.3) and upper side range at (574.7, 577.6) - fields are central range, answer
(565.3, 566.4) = 0.02 nm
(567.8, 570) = -0.15 nm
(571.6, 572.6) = 0.02 nm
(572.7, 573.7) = -0.01 nm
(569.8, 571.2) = -0.10 nm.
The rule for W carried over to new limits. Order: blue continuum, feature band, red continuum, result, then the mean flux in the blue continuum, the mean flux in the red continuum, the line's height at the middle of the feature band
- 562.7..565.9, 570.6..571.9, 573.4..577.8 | -0.07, 90.5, 97.7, 95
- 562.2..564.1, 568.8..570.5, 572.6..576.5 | -0.11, 88.2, 96.8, 93.1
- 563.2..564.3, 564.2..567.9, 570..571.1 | -0.04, 87.8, 97.2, 91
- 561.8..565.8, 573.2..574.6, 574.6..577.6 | -0.05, 89.1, 96.6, 95.3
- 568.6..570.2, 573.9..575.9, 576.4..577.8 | 0.04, 99.7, 99.6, 99.6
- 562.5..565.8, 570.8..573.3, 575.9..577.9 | -0.01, 90.6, 99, 95.8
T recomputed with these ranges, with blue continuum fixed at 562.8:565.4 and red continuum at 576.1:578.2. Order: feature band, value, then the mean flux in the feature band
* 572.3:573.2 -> -0.01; 95.5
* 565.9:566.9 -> 0.02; 90.7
